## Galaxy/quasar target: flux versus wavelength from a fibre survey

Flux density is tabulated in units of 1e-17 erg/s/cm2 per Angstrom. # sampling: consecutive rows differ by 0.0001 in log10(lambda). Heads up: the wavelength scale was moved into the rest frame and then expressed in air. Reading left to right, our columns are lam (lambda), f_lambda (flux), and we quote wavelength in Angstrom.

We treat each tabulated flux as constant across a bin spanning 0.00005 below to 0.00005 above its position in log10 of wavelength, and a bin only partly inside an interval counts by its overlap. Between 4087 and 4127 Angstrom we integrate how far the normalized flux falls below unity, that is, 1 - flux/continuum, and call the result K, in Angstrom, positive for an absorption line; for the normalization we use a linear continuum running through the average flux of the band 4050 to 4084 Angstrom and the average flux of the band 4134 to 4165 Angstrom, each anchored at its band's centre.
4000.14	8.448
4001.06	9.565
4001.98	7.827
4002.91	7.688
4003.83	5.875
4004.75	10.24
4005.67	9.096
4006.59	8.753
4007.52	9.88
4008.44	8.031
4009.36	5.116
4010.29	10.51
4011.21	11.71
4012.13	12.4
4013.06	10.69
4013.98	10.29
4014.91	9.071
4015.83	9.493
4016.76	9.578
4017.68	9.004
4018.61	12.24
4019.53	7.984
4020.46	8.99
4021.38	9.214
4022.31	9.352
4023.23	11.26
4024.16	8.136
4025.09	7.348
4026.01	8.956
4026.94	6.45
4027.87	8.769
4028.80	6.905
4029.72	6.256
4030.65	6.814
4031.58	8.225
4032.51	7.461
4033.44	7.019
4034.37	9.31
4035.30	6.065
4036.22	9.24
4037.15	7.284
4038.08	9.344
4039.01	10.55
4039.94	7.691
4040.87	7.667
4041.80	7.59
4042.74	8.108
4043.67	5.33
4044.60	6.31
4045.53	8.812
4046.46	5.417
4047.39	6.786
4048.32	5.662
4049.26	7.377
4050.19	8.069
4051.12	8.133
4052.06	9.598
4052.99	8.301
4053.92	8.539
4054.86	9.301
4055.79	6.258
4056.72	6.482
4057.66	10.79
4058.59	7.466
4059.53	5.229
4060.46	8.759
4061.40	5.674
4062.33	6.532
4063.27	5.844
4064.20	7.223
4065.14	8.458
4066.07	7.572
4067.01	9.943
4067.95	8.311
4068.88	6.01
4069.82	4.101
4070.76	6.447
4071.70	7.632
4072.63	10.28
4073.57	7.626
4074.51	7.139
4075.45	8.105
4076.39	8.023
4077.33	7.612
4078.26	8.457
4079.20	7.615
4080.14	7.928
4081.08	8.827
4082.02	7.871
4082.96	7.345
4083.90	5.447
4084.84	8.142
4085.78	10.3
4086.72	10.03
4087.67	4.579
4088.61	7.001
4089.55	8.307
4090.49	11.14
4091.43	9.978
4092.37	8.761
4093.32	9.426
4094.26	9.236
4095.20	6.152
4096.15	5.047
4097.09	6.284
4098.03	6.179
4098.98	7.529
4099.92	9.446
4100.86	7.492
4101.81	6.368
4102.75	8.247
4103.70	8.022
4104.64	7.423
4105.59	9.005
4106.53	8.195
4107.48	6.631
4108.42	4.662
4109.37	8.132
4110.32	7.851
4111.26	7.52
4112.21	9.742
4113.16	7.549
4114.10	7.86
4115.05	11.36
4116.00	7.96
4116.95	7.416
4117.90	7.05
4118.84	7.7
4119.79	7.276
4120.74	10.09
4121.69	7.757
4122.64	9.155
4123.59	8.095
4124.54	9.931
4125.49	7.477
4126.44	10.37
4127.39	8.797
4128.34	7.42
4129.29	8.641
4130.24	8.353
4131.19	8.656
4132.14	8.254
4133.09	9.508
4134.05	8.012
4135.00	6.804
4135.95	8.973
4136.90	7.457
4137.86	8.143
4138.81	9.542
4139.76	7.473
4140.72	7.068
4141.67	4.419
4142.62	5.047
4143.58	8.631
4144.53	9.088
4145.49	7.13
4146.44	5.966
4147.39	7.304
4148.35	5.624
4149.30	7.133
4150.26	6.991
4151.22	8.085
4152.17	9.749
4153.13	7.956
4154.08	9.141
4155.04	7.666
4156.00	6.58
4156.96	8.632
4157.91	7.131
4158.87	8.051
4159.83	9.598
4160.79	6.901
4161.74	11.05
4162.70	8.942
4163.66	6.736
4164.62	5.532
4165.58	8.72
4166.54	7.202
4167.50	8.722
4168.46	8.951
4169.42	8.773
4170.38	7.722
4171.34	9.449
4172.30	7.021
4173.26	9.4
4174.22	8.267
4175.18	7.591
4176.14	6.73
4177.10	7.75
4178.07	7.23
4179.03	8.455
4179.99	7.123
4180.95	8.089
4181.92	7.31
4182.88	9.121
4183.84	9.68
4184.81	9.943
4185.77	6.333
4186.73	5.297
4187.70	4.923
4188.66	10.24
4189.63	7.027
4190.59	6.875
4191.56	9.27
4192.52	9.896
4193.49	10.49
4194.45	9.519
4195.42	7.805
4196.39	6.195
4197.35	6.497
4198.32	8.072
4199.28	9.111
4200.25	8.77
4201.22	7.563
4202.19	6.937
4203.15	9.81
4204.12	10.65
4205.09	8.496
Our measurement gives -1.8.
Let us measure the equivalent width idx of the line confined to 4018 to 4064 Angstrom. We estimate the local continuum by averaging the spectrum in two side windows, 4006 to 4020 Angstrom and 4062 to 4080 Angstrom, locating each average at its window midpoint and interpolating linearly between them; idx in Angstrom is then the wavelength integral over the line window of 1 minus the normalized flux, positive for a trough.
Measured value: 4.15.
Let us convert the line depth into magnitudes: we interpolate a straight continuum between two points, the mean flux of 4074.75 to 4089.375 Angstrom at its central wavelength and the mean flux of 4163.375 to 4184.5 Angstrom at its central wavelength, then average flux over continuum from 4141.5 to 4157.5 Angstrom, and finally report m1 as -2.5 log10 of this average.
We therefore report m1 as 0.076 mag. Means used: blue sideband 7.82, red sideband 8.01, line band 7.42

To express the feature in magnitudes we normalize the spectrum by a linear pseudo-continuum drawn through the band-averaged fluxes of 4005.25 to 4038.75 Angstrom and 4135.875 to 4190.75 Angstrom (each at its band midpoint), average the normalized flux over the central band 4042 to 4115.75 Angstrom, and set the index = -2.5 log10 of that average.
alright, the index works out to 0.092 mag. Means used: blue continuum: 8.79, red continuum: 7.78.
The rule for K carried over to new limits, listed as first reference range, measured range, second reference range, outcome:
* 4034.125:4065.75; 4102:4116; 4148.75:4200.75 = -0.3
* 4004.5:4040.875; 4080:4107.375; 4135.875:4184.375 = 1.4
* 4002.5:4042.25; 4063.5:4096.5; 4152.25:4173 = 2.3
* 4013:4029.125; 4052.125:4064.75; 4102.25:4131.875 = 1.8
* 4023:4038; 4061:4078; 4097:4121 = 1.0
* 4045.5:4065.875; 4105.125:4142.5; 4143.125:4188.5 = -1.8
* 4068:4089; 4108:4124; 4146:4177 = -0.7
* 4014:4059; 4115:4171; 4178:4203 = 0.4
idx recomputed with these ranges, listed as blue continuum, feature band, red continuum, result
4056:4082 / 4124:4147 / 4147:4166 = -0.49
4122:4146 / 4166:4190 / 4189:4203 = 0.68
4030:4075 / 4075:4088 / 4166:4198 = -0.40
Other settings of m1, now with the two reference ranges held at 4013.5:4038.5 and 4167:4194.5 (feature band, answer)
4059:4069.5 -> 0.173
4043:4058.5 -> 0.119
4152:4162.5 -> -0.022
